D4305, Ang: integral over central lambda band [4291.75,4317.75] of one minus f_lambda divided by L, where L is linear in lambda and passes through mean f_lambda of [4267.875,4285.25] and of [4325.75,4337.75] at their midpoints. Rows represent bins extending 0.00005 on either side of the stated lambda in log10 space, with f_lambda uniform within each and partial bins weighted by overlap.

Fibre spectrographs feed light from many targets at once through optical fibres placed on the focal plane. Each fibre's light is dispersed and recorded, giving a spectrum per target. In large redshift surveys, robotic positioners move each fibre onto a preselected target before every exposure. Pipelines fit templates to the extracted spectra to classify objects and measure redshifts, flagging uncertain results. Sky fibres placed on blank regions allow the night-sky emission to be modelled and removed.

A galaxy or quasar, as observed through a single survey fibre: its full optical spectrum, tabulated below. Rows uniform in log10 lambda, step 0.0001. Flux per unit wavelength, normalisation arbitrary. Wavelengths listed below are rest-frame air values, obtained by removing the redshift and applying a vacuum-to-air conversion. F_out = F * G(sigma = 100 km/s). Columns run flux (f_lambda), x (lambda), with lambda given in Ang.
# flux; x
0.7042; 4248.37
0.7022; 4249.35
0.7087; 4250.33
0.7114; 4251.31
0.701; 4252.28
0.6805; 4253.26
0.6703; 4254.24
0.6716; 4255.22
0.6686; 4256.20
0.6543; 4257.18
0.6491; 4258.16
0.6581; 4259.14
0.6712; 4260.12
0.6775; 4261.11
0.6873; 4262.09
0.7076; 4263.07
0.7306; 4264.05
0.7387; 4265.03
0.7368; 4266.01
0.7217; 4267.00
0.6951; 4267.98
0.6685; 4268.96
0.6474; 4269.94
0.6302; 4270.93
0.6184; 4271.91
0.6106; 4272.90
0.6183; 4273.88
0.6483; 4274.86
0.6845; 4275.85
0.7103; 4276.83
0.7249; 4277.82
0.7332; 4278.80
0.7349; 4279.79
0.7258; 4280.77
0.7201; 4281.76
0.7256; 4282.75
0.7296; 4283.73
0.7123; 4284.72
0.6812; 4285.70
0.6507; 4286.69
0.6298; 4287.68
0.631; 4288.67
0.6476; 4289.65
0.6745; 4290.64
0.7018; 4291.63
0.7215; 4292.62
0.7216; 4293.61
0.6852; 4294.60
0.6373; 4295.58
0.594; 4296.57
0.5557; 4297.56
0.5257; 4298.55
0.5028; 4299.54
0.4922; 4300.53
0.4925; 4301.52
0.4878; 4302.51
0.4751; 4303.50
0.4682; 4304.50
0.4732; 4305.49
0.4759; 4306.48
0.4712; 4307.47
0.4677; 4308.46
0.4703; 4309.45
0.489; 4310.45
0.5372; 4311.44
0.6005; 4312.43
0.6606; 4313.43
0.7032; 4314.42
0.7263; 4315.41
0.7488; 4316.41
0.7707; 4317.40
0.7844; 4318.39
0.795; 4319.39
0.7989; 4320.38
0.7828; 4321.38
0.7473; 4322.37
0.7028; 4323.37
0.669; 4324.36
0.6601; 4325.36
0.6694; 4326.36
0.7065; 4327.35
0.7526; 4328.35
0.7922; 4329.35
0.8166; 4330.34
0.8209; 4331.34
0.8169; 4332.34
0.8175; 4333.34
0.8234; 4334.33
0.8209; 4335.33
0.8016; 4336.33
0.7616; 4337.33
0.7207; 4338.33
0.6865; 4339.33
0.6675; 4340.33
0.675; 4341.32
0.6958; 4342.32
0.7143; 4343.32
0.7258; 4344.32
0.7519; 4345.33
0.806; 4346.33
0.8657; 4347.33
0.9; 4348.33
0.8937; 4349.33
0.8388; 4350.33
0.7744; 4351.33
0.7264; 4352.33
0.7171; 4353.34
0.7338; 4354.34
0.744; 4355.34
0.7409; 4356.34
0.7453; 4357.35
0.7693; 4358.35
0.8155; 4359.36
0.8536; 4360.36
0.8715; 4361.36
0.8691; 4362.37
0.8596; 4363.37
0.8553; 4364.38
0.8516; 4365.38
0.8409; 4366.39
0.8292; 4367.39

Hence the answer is 5.6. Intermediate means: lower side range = 0.685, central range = 0.576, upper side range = 0.782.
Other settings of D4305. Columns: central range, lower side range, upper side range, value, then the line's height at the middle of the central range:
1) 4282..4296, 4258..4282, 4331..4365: 0.53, 0.71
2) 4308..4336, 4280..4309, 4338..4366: -0.92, 0.689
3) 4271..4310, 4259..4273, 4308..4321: 3.21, 0.671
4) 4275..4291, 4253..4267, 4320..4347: 0.28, 0.706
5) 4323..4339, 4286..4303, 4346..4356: -0.58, 0.732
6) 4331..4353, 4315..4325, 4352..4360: -0.75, 0.751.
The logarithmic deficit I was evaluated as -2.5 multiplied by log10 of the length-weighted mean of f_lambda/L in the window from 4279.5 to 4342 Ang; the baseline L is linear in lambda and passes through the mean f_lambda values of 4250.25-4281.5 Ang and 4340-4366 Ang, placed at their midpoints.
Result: 0.11 mag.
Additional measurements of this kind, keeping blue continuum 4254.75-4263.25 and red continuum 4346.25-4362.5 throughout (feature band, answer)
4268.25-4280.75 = 0.031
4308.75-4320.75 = 0.121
